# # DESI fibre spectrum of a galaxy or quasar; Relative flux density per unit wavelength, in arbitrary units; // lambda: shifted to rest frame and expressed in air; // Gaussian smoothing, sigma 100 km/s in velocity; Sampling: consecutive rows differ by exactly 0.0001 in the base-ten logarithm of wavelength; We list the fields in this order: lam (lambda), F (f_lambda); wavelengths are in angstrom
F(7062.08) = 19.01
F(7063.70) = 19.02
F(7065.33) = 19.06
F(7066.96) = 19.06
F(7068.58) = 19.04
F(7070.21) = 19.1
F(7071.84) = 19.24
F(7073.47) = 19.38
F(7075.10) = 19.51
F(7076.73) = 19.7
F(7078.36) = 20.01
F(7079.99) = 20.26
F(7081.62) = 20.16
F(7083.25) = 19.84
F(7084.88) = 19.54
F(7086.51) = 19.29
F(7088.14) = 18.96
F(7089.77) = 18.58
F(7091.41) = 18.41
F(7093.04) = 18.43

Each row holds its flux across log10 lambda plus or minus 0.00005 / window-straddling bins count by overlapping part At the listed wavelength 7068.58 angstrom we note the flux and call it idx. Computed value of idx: 19.04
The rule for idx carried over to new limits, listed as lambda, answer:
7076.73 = 19.7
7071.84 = 19.24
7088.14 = 18.96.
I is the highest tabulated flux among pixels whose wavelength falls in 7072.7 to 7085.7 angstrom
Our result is 20.26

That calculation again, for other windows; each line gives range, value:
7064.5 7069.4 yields 19.06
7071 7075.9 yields 19.51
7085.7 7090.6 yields 19.29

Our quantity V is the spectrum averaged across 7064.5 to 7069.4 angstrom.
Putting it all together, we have 19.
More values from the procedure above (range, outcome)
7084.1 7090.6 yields 19.1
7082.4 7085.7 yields 19.7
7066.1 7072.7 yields 19.1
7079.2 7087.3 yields 19.8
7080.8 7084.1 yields 20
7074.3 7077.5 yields 19.6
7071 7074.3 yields 19.3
